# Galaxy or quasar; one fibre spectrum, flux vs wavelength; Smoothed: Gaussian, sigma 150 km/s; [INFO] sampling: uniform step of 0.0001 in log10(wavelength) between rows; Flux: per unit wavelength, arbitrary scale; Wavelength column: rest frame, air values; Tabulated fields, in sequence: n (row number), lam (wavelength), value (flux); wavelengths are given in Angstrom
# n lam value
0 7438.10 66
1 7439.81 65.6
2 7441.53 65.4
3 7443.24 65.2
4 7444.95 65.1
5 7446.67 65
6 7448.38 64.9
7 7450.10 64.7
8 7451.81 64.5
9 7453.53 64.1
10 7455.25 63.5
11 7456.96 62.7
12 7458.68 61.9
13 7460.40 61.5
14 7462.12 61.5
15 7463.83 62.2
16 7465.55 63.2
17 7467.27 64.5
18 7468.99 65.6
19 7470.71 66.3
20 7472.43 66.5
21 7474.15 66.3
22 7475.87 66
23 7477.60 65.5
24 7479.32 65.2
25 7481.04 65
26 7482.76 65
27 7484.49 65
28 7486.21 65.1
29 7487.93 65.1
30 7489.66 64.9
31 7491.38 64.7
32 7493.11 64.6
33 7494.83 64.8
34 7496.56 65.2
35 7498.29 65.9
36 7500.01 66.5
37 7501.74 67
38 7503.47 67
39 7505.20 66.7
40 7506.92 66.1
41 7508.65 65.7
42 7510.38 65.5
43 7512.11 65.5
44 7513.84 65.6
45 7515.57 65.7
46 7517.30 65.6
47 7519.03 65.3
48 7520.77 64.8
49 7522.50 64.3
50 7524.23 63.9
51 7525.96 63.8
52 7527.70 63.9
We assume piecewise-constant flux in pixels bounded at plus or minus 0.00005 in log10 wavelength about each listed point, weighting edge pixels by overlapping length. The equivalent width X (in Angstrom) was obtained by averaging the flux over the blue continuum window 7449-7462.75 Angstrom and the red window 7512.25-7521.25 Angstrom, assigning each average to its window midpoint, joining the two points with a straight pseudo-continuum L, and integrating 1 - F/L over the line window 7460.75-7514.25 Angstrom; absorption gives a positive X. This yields -0.8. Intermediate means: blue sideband 63.1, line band 65.2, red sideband 65.4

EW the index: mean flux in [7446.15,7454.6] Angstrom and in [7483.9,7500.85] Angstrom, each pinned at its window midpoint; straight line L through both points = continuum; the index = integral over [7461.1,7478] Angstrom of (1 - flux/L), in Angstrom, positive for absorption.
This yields 0.04 Angstrom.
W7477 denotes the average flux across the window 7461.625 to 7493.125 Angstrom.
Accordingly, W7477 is 64.9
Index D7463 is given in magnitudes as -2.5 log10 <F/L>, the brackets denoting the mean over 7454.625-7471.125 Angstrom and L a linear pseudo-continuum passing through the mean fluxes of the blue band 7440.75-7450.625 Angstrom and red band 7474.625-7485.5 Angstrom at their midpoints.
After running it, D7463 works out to 0.03 mag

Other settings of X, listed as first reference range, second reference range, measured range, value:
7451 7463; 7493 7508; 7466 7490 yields -0.38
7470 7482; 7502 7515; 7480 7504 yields 0.20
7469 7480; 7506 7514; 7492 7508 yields -0.04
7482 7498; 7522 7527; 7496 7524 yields -0.60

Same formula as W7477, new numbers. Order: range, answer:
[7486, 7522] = 65.6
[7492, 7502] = 65.5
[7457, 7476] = 64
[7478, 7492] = 65.1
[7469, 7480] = 65.9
